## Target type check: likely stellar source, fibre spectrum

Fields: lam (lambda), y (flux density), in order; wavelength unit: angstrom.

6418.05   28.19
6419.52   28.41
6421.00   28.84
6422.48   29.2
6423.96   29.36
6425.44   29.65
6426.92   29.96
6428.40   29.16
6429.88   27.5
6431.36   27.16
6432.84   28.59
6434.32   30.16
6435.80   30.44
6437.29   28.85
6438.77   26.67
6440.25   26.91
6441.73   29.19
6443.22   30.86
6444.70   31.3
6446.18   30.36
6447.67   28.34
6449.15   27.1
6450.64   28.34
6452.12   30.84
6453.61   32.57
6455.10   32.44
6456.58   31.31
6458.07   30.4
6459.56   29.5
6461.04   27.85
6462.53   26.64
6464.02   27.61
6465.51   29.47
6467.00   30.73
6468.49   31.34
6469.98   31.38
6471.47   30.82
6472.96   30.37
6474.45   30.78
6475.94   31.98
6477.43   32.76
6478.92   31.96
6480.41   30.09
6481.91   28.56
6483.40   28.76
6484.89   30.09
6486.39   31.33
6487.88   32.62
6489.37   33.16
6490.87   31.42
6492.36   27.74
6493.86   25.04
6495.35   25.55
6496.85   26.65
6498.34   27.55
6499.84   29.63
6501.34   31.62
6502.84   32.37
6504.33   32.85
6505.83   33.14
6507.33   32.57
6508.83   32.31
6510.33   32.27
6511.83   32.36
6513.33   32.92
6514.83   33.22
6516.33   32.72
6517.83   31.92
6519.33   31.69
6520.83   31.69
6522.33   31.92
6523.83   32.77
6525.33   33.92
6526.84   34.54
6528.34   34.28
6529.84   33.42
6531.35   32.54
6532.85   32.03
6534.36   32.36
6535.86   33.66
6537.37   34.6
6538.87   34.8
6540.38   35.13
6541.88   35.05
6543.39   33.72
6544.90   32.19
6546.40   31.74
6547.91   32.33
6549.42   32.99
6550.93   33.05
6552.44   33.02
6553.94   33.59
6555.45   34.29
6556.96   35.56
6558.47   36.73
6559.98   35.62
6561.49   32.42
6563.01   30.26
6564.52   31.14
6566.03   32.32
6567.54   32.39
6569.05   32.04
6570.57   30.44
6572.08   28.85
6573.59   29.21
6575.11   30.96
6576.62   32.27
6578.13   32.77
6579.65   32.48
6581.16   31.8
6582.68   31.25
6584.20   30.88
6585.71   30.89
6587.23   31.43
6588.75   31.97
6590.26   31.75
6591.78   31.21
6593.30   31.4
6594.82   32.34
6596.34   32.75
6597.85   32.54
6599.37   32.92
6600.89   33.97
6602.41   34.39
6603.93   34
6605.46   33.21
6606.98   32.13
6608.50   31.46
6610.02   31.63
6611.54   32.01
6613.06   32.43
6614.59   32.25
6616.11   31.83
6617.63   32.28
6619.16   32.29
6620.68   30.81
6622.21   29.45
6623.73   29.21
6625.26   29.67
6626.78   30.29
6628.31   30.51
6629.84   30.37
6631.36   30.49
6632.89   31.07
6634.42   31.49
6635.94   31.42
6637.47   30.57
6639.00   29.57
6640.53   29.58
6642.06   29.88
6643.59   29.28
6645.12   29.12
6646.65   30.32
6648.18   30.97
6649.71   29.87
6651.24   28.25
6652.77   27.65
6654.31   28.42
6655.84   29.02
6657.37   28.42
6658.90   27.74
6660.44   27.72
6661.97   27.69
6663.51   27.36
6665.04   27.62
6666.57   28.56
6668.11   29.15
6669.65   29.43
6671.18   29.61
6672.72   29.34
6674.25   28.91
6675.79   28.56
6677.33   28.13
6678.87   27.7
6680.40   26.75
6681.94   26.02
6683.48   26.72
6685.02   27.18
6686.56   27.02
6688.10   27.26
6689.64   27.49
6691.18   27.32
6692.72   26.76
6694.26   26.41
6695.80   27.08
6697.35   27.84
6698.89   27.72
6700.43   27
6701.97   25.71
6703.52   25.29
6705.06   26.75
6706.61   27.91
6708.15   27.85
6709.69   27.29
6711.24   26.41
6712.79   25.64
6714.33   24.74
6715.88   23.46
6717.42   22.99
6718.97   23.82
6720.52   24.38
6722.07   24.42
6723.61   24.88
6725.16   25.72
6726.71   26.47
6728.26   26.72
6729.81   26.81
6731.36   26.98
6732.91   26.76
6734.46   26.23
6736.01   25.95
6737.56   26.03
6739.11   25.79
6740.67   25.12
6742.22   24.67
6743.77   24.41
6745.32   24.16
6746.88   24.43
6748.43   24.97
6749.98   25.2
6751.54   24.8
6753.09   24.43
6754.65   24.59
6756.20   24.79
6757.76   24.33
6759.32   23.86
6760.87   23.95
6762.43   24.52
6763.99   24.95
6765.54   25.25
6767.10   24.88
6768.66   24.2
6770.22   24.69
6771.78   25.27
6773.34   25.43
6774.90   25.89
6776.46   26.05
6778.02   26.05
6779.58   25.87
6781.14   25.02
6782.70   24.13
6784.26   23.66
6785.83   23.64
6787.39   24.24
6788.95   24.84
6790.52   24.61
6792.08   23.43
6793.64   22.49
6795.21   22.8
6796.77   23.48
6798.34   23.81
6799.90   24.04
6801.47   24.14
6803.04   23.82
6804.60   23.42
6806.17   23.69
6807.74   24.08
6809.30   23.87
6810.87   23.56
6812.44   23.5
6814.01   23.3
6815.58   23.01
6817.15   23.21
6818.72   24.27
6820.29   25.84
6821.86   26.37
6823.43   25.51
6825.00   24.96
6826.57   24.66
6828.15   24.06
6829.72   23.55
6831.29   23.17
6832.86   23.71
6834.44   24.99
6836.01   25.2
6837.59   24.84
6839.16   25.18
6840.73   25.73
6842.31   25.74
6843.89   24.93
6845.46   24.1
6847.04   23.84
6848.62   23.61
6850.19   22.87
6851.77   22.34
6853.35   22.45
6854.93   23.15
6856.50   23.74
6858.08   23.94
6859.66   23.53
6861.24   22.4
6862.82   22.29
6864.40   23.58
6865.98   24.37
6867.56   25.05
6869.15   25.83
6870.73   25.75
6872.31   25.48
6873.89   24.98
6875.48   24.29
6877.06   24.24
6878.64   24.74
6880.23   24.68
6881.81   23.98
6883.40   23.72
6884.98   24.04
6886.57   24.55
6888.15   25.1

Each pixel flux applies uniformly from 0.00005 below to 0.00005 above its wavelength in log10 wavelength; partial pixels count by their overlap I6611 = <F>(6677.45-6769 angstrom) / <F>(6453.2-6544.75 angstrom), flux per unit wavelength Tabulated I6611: 0.82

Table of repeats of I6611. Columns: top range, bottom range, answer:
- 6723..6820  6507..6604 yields 0.76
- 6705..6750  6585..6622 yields 0.79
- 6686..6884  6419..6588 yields 0.80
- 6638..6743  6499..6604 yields 0.84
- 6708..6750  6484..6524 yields 0.82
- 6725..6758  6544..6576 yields 0.78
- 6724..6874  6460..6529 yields 0.79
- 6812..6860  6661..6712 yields 0.88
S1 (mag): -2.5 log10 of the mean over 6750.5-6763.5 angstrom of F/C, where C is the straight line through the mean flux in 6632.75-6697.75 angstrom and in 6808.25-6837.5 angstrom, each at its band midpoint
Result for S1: 0.07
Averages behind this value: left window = 28.5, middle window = 24.4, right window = 24.3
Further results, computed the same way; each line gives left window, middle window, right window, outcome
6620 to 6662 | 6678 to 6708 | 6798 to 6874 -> 0.047 mag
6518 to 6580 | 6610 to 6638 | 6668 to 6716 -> -0.041 mag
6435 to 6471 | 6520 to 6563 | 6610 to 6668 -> -0.129 mag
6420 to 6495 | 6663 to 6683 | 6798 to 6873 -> -0.067 mag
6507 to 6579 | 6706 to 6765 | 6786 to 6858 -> 0.062 mag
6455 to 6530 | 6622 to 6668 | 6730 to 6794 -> -0.070 mag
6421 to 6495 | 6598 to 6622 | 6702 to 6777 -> -0.185 mag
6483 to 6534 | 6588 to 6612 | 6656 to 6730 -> -0.116 mag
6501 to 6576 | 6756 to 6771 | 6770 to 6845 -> 0.054 mag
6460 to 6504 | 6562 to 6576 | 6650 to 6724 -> -0.079 mag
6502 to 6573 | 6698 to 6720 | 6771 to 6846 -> 0.067 mag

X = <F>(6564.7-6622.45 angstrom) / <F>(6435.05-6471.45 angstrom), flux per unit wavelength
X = 1.1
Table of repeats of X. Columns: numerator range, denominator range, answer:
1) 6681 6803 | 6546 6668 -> 0.81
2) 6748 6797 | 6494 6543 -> 0.76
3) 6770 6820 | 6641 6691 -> 0.85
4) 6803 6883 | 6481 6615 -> 0.75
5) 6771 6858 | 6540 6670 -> 0.78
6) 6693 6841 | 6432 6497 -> 0.84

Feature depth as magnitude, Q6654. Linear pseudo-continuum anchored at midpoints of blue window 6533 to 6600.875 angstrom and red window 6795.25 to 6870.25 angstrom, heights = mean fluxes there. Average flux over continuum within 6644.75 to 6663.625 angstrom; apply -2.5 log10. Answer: 0.04 mag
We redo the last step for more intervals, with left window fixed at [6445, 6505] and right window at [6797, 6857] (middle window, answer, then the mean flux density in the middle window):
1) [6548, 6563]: -0.181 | 33.9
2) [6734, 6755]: 0.019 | 25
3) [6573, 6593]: -0.119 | 31.5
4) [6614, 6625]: -0.129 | 31.1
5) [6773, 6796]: 0.013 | 24.5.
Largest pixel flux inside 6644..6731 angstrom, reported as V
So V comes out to 30.97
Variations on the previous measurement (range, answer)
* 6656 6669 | 29.15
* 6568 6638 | 34.39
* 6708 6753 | 27.85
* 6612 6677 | 32.43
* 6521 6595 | 36.73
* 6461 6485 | 32.76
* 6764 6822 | 26.37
